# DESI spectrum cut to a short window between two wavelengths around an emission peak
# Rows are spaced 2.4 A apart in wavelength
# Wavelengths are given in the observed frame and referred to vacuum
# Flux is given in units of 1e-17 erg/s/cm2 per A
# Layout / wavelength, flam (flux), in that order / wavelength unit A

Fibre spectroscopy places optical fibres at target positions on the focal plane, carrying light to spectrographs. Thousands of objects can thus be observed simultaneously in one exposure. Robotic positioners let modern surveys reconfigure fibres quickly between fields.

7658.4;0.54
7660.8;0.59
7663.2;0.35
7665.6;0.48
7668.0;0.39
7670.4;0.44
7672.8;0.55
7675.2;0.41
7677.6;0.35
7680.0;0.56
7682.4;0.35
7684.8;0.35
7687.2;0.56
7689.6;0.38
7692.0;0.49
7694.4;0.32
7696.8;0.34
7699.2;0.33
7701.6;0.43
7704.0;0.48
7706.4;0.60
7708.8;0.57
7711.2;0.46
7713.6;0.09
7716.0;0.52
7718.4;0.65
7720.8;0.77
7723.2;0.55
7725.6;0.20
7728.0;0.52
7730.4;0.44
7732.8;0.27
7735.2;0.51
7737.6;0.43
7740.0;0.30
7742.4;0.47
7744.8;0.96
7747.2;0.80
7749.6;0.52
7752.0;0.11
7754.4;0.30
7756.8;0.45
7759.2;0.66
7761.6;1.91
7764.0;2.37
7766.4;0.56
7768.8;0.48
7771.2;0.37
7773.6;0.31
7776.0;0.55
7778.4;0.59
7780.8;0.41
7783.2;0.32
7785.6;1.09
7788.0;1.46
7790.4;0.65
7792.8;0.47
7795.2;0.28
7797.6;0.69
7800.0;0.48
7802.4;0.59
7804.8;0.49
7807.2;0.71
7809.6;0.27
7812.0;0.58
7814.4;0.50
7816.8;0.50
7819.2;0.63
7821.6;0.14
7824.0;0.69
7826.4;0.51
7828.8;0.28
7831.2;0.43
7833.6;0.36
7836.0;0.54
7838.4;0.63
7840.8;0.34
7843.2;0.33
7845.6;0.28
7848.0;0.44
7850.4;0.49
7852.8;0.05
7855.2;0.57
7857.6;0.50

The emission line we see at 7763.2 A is Halpha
